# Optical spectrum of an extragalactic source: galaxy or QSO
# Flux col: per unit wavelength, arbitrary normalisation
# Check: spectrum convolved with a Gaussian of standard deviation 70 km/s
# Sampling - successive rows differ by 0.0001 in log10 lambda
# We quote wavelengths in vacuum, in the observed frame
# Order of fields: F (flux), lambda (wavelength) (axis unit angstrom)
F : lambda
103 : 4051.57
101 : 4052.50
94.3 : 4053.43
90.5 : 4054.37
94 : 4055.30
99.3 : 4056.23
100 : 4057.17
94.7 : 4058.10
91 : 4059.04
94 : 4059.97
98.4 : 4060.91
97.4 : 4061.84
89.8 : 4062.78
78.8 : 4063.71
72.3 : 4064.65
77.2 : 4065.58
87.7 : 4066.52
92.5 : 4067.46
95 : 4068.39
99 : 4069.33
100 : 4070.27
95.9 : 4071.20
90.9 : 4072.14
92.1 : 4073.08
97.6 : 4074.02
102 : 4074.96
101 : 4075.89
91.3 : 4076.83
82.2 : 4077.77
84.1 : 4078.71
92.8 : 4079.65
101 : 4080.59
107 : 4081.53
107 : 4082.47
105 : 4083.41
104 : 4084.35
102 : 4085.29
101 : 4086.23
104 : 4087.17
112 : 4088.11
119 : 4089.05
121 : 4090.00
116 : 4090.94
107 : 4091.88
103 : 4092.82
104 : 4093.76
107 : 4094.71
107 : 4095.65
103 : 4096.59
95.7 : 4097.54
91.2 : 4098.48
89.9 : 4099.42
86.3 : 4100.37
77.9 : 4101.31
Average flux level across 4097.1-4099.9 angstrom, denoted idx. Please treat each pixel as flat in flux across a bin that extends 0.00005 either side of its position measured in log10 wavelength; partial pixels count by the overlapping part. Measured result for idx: 92.3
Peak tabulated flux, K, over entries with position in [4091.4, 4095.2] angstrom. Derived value 107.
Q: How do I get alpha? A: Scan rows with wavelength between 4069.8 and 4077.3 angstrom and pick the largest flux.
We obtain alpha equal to 102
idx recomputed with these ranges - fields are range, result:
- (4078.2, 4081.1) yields 92.6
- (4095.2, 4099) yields 99.2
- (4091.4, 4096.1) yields 106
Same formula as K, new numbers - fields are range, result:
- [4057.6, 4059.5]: 94.7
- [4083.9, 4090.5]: 121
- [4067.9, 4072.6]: 100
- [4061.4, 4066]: 97.4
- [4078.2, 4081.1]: 101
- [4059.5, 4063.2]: 98.4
